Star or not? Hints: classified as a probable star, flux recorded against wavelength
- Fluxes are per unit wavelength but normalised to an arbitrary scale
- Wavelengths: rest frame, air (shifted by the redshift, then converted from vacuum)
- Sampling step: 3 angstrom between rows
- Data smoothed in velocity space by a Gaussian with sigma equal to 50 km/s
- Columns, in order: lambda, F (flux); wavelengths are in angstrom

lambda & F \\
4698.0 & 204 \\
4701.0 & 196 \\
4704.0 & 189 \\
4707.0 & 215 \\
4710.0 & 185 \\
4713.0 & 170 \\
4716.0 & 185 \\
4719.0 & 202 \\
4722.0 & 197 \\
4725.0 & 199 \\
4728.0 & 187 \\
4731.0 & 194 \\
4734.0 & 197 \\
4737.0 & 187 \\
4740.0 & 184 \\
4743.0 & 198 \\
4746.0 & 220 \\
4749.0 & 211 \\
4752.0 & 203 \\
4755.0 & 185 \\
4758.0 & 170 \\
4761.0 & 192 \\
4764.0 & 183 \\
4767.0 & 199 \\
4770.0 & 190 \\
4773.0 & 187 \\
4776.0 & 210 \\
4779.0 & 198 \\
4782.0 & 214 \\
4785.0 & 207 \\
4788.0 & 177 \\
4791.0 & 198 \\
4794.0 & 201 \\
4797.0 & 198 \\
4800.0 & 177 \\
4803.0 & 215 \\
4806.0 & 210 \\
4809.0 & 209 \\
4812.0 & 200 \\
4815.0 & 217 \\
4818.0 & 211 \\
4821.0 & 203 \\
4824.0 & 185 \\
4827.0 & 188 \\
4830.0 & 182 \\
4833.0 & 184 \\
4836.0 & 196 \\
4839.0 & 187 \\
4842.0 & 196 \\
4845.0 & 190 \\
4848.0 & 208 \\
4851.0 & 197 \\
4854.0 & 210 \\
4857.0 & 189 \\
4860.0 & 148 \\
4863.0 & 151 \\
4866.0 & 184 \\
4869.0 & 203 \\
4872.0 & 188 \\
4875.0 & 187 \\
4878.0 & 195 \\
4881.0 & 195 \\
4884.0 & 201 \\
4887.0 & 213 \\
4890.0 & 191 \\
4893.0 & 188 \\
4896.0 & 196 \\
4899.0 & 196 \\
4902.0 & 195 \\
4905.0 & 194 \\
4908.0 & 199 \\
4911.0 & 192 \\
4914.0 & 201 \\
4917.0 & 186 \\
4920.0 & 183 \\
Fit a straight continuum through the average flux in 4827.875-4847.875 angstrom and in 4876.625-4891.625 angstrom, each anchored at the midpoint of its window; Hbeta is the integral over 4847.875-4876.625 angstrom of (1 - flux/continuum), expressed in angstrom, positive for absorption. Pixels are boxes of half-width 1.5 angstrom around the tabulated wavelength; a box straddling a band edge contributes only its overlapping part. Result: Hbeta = 1.4 angstrom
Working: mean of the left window 190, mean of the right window 199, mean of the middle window 186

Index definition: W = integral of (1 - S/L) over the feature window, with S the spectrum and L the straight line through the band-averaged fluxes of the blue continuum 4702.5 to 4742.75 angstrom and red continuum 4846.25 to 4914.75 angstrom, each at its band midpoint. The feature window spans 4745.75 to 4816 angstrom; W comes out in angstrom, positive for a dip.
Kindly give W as -2.33 angstrom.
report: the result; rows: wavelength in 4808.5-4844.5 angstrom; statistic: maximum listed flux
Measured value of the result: 217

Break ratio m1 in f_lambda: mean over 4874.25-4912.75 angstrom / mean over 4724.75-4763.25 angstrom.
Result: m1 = 1.01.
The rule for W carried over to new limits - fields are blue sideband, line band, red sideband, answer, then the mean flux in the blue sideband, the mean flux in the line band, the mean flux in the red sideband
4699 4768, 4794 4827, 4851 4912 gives -1.66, 193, 202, 191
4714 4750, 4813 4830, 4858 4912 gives -0.59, 196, 199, 190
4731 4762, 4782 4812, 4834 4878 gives -1.27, 195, 200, 188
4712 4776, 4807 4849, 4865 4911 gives -0.59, 193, 197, 195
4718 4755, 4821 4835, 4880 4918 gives 0.69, 198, 187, 196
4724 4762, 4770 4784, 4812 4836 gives -0.43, 194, 201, 196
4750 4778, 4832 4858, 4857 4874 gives -2.34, 191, 196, 176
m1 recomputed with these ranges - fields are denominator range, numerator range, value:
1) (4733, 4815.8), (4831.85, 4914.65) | 0.97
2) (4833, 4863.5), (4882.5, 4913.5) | 1.04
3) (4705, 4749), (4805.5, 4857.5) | 1.02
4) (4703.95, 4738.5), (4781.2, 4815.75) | 1.05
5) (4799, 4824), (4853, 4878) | 0.89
